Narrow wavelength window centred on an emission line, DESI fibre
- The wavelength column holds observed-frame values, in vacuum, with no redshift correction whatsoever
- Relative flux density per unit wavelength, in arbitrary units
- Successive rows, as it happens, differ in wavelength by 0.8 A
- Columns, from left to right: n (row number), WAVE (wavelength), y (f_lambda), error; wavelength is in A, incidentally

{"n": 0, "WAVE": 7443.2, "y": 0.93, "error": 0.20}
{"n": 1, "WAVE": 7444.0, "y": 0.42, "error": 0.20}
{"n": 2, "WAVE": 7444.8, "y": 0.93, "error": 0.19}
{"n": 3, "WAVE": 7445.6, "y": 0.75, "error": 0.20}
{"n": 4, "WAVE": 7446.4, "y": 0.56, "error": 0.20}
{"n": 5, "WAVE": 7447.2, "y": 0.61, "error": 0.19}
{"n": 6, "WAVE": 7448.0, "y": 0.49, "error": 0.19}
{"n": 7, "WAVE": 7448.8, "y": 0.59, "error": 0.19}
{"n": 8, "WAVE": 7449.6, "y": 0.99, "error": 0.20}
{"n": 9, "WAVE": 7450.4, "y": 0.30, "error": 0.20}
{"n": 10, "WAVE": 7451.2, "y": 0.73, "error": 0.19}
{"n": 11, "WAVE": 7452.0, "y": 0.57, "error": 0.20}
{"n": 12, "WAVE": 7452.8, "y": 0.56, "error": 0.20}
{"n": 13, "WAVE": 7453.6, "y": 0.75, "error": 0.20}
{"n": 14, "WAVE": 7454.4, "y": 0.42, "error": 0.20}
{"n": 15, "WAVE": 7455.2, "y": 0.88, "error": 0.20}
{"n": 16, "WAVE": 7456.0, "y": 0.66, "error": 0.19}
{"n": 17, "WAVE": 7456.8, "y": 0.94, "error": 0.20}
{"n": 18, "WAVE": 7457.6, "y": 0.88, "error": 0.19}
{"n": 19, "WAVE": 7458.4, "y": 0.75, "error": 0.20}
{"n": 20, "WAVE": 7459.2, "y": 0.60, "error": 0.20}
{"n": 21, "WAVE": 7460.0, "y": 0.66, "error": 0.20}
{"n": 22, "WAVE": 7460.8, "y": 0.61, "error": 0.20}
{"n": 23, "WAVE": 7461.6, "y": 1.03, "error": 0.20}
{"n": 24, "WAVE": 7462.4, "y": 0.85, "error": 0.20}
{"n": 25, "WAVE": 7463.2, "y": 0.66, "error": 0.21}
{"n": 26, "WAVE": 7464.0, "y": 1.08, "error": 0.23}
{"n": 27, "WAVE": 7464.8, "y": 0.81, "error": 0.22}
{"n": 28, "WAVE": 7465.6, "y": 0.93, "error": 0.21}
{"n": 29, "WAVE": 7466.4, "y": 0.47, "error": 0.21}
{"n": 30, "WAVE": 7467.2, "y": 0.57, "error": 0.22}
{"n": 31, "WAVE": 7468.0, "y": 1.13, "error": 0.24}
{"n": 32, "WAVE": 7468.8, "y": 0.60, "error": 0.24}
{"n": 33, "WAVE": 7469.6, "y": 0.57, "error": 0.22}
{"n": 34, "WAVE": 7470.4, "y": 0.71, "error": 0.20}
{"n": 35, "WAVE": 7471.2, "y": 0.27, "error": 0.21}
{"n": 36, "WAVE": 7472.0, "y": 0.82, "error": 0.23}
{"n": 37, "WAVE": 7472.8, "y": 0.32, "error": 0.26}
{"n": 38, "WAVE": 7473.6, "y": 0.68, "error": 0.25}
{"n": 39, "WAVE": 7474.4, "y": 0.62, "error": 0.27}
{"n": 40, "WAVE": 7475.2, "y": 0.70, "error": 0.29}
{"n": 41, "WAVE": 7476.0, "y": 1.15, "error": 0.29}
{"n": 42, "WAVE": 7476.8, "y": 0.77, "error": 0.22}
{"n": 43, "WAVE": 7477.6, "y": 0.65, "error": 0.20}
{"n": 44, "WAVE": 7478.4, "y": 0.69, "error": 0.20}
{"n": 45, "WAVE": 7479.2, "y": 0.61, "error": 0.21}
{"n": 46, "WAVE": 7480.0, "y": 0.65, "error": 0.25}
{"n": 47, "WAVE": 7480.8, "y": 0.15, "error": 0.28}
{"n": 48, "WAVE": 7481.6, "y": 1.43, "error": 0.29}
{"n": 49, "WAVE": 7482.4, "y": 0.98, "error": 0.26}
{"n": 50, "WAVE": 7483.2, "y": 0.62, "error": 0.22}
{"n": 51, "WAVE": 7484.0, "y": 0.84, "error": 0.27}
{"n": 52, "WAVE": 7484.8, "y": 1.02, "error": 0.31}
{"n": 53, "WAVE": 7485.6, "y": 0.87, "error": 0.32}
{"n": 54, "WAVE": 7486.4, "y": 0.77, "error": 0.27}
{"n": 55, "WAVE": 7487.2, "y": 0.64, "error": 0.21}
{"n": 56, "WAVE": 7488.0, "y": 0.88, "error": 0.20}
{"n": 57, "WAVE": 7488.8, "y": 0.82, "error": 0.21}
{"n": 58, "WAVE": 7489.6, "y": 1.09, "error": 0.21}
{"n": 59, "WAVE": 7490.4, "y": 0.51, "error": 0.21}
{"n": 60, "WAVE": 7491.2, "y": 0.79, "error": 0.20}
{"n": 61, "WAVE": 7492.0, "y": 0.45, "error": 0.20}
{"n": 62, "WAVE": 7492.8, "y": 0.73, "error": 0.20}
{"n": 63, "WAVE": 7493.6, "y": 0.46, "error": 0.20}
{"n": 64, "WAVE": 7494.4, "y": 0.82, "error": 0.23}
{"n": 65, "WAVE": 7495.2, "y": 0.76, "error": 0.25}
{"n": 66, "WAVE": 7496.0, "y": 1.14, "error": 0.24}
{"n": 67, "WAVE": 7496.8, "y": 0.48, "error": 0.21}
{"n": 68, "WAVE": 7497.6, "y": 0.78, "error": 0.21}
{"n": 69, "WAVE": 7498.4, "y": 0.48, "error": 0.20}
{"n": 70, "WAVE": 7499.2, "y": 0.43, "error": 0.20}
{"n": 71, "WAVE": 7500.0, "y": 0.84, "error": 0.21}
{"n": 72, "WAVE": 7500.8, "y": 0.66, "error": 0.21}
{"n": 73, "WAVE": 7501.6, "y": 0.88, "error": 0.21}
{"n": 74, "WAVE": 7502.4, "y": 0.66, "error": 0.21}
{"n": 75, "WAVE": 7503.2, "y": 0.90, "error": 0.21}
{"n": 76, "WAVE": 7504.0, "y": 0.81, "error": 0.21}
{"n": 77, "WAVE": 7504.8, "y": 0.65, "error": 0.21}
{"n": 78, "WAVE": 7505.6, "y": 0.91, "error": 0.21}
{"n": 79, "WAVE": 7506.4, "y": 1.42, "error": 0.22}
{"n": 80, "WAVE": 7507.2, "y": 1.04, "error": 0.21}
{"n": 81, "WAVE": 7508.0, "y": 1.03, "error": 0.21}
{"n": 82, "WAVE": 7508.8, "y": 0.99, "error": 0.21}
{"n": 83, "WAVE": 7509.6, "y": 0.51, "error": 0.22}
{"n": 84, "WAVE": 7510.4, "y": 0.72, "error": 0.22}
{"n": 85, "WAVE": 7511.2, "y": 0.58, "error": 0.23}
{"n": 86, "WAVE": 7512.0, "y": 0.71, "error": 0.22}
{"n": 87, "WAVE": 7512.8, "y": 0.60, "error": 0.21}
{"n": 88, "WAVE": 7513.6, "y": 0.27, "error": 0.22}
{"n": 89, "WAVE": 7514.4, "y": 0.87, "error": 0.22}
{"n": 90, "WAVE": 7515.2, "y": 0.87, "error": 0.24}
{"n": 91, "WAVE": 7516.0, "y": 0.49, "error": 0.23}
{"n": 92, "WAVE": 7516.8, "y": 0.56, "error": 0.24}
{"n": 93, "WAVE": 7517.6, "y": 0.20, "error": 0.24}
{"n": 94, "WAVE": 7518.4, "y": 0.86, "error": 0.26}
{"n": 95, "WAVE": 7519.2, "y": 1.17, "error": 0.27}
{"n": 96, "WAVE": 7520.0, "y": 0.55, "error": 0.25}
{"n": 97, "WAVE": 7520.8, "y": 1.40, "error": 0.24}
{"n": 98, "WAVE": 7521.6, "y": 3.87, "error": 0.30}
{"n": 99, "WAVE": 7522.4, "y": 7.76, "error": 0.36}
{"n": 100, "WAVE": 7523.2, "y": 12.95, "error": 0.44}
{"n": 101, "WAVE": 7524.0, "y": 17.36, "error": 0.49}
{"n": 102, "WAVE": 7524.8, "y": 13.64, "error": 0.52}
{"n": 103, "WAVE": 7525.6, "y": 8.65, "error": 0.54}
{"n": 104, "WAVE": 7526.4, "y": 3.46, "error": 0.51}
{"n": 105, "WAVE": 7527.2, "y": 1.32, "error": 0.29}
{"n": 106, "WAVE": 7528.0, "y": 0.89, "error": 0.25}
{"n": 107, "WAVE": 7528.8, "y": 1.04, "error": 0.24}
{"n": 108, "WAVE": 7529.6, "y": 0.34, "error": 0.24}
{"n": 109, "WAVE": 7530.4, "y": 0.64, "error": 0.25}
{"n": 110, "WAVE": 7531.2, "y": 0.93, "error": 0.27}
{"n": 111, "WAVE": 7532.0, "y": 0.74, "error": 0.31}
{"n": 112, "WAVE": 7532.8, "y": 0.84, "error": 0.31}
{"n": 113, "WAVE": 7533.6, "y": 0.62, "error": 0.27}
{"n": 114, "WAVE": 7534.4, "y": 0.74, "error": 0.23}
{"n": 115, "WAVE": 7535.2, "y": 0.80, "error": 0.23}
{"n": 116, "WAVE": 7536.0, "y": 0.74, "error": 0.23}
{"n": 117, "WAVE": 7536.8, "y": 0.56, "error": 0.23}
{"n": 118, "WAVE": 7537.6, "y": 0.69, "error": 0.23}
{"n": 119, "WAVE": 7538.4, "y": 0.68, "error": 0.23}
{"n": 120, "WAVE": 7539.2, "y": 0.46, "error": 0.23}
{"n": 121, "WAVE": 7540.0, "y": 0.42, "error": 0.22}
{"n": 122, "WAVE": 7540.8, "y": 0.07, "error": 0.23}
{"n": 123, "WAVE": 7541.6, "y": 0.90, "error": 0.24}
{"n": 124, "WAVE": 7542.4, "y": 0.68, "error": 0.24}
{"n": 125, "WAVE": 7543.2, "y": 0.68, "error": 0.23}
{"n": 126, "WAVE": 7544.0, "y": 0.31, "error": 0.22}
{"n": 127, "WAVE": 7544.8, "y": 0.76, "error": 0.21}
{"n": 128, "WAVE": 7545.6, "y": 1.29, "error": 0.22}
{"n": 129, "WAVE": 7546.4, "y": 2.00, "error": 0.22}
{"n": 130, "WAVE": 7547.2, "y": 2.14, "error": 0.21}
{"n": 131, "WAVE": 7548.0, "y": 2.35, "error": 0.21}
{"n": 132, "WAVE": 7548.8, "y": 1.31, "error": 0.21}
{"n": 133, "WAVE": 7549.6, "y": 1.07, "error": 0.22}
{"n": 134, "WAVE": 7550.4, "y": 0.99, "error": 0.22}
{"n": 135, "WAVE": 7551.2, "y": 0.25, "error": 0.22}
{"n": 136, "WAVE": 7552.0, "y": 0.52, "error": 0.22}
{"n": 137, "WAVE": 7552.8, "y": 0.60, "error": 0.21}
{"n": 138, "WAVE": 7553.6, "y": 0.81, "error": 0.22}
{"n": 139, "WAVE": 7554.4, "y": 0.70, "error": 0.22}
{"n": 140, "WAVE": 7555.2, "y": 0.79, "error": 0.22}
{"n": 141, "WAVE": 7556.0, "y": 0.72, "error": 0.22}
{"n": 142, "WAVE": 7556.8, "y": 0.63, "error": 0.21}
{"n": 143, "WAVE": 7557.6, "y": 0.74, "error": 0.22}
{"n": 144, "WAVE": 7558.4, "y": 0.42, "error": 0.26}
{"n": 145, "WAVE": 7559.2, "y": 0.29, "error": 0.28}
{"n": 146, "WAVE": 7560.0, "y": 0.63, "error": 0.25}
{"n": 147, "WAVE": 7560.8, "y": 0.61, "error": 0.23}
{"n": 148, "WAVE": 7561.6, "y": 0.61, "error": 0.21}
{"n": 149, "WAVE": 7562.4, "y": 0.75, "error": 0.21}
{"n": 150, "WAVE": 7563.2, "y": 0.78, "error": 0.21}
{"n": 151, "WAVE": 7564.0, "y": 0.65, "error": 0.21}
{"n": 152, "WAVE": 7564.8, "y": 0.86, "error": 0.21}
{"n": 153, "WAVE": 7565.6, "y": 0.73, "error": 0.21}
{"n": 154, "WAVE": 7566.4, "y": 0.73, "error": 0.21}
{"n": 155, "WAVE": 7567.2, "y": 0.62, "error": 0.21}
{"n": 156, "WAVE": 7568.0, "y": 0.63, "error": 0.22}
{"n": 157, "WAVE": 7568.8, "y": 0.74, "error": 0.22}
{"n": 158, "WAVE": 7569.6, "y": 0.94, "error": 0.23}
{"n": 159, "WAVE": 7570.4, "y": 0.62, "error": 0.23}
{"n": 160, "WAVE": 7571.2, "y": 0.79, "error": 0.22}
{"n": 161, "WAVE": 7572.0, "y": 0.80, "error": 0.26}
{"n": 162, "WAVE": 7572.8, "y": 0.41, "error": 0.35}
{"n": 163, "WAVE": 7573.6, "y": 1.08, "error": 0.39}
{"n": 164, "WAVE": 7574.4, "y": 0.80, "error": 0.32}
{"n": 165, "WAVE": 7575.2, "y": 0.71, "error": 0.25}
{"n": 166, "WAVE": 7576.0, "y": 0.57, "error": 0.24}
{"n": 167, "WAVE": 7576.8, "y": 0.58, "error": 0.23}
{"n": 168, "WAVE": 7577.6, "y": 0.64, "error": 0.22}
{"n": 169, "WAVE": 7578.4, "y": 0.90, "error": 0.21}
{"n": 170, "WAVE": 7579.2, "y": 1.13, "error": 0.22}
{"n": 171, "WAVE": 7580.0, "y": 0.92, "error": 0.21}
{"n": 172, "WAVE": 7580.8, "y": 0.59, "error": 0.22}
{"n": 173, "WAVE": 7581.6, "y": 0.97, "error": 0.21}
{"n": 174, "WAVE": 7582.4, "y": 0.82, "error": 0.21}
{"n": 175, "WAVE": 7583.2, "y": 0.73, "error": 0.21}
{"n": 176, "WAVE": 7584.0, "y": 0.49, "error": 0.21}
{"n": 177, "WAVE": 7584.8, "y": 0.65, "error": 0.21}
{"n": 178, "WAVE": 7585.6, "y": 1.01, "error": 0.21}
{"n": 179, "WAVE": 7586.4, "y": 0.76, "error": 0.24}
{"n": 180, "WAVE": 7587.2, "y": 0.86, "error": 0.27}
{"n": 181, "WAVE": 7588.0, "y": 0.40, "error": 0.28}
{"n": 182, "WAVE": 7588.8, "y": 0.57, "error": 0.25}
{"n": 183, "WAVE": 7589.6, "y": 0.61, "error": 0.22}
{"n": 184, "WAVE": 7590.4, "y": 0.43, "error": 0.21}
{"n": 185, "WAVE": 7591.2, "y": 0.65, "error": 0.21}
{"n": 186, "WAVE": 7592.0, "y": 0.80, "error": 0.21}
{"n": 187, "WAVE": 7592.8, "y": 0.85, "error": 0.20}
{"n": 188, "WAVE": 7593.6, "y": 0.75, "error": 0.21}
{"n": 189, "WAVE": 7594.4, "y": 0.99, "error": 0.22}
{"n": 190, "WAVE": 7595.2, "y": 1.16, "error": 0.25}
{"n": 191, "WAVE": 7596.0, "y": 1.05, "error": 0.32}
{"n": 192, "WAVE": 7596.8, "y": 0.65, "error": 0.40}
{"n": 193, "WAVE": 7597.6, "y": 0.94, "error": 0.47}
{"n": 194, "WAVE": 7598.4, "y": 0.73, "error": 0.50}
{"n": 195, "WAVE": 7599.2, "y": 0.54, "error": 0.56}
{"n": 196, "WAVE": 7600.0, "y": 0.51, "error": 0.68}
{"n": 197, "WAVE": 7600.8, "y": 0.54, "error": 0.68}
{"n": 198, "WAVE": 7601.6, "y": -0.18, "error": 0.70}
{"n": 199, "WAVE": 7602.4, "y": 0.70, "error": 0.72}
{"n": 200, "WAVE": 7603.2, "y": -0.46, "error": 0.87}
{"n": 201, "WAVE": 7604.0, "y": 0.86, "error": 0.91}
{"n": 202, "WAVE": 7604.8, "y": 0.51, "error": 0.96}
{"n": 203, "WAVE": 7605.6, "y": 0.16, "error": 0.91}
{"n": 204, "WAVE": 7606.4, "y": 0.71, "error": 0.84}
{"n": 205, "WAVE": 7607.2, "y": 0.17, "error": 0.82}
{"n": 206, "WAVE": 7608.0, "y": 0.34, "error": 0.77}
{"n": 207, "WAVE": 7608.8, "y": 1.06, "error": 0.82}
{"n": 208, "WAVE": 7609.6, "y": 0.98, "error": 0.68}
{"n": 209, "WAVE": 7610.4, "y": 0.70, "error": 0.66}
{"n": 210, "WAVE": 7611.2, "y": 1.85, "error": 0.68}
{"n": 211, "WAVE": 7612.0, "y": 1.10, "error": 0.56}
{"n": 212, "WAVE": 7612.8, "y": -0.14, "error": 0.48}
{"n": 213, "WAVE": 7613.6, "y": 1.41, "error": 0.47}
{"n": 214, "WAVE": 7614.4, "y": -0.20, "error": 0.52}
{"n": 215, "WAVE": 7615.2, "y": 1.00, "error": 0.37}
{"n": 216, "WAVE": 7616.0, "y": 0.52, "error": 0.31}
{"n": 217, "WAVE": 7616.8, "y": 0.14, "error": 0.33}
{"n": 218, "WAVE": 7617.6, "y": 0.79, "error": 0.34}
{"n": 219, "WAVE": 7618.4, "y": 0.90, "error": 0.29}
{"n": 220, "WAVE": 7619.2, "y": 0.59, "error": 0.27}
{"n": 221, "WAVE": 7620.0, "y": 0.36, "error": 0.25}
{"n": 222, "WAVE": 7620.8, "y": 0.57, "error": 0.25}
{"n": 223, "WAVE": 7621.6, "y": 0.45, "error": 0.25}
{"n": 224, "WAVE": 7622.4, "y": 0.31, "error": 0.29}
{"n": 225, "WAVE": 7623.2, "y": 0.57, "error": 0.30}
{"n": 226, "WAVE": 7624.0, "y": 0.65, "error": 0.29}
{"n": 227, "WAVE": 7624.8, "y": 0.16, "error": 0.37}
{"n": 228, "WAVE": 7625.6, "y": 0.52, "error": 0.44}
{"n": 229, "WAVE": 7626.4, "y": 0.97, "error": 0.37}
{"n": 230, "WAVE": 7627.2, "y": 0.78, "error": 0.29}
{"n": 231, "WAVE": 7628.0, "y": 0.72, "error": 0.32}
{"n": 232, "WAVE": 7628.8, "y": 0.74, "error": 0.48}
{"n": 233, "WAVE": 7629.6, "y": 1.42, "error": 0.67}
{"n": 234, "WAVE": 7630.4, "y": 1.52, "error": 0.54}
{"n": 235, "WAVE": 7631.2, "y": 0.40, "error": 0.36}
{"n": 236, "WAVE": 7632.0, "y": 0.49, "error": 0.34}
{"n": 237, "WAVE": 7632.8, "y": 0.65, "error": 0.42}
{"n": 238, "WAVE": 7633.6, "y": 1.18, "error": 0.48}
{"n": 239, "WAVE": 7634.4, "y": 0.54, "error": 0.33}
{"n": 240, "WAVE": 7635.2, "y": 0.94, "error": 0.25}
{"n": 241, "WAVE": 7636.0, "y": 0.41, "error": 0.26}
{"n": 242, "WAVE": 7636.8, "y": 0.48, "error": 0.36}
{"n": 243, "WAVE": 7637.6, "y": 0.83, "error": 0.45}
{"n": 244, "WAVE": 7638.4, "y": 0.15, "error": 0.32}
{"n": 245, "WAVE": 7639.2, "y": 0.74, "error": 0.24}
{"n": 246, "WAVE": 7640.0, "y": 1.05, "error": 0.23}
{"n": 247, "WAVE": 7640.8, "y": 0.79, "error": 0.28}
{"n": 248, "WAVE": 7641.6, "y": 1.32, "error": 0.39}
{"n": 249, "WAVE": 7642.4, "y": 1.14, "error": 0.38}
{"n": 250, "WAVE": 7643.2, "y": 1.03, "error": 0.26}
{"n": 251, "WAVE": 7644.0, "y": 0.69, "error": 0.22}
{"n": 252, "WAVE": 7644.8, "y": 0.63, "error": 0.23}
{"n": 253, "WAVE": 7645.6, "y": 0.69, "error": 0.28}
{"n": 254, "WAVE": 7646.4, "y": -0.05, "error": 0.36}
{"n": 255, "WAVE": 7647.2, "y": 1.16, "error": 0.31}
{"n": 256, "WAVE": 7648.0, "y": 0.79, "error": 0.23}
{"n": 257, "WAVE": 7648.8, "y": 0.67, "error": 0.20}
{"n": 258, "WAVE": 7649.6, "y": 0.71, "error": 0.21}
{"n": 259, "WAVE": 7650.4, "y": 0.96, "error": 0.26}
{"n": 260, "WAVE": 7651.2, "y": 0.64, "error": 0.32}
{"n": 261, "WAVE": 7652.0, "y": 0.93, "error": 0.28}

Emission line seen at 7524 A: H-alpha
